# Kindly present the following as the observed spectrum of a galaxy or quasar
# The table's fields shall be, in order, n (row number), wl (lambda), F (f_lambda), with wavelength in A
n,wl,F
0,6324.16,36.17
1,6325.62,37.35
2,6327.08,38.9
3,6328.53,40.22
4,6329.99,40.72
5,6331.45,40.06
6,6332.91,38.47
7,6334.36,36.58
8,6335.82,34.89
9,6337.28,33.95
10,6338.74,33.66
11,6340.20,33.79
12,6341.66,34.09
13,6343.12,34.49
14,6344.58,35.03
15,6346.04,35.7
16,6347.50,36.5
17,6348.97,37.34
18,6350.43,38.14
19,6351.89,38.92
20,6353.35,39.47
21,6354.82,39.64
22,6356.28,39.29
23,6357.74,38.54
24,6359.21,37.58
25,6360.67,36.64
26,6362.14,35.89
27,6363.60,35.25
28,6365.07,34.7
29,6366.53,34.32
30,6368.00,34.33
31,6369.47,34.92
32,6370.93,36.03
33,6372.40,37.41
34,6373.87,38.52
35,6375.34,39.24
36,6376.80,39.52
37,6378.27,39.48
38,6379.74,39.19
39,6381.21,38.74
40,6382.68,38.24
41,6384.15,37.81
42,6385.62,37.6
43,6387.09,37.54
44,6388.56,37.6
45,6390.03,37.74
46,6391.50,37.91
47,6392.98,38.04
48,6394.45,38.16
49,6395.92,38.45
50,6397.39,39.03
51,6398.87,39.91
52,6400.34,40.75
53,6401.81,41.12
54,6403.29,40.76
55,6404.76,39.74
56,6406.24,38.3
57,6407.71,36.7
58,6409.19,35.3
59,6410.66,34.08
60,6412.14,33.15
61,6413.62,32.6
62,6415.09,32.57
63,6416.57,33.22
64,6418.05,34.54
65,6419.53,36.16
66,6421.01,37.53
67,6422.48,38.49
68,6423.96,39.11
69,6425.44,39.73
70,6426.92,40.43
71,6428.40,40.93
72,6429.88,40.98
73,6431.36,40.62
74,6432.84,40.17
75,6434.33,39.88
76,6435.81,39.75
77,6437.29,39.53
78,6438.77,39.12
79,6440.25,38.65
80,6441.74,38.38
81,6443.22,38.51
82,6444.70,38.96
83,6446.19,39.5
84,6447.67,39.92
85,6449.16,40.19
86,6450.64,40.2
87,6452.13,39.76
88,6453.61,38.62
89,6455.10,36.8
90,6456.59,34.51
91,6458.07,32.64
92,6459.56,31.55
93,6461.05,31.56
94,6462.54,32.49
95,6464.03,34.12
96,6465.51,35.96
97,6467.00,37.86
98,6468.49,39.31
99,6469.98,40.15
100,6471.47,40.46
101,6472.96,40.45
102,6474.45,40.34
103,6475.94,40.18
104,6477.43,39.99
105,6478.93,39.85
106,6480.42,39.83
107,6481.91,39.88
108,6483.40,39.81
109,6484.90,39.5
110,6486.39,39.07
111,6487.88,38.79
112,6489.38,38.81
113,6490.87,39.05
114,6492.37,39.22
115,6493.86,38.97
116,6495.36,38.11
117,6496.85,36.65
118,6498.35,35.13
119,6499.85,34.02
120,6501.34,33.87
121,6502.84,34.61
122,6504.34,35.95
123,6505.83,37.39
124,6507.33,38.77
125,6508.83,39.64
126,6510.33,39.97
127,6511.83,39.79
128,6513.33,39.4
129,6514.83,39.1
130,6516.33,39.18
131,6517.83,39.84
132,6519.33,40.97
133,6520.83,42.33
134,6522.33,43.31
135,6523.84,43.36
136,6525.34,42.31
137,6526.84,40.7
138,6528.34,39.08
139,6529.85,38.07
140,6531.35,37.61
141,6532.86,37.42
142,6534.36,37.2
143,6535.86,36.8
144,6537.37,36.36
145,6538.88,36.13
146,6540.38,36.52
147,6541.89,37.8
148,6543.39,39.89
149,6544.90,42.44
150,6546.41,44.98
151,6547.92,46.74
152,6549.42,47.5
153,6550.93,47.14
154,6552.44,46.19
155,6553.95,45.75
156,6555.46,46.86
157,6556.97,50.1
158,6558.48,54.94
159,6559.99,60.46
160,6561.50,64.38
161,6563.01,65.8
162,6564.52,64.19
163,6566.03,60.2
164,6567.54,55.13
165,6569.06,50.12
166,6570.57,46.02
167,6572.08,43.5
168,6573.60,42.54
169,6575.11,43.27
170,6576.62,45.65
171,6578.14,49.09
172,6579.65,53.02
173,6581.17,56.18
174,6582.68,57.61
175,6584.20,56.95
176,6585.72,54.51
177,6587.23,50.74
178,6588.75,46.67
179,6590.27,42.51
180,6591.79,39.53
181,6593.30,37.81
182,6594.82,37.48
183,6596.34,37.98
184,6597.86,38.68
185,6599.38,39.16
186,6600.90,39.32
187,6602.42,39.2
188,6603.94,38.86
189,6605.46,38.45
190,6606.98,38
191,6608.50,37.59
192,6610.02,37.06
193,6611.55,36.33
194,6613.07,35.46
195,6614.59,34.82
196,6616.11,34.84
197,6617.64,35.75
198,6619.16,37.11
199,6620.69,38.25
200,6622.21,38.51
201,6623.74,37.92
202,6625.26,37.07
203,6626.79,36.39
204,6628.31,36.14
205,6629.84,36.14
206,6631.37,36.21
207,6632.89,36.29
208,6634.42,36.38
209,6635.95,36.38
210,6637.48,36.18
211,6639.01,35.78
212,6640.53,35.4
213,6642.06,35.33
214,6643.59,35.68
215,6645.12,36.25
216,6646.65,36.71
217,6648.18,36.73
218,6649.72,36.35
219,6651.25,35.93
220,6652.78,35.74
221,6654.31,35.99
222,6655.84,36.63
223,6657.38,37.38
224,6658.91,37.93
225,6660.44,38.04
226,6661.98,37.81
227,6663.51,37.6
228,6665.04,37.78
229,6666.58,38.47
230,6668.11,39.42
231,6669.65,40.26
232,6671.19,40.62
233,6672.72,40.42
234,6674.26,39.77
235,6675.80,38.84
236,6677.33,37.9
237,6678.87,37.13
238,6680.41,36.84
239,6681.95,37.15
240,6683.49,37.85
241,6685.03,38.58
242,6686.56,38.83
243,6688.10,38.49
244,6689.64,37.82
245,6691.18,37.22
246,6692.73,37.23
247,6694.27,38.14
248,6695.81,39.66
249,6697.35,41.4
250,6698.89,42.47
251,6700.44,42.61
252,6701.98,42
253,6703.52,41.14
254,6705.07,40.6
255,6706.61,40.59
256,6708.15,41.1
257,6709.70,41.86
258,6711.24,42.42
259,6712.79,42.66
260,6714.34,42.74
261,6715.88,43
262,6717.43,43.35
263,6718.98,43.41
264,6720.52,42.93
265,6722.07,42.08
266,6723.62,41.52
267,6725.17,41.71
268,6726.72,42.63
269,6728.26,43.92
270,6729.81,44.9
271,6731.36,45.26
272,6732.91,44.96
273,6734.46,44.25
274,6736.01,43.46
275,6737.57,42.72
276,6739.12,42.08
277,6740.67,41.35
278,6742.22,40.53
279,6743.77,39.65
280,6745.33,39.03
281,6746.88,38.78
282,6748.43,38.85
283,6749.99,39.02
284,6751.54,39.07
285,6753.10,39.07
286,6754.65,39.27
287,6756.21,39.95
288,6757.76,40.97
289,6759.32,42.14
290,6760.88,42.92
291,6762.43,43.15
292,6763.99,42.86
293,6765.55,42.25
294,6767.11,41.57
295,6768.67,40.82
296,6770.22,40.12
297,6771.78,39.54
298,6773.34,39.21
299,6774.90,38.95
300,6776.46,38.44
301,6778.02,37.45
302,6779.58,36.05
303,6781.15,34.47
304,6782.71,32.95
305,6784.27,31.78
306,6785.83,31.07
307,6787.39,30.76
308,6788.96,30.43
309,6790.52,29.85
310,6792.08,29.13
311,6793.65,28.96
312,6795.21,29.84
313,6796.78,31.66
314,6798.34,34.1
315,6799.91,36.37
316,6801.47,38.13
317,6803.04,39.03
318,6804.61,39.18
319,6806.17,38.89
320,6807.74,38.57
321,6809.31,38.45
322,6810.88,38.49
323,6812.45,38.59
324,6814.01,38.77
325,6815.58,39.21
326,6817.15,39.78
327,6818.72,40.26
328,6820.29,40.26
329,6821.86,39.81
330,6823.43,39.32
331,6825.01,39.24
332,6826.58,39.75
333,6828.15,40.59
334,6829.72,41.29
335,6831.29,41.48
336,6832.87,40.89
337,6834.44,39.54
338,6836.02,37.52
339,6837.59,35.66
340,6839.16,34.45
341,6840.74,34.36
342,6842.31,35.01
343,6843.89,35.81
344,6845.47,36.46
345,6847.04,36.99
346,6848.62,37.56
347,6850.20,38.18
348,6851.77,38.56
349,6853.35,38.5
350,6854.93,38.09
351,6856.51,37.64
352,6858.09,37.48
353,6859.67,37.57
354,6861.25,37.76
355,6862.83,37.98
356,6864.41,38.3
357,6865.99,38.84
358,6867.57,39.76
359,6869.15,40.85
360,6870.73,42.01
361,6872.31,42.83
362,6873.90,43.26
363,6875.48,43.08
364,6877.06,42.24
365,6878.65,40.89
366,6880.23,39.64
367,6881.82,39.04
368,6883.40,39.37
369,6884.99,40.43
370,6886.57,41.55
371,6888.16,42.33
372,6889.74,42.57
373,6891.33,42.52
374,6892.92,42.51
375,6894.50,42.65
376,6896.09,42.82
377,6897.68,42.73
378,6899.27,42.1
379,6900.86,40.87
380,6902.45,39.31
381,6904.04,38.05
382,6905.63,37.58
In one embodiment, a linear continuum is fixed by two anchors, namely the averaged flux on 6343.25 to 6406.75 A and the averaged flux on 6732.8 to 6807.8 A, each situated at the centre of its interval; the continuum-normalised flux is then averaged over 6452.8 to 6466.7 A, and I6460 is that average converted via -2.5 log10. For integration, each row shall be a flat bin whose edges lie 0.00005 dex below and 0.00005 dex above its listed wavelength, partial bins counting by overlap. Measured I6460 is 0.10 mag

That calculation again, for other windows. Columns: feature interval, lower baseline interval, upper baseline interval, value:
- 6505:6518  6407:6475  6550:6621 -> 0.064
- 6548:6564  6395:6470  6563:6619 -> -0.224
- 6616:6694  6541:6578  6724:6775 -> 0.214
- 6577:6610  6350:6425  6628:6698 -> -0.177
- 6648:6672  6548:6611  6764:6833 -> 0.159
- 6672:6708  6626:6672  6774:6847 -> -0.070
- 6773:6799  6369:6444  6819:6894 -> 0.182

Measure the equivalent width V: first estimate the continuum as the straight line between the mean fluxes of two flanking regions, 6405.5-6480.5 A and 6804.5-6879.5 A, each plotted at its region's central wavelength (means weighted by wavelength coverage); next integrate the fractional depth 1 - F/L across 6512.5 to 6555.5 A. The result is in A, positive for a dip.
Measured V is -3.4 A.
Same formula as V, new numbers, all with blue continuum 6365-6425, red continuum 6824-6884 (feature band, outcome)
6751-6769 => -1.2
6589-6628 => 0.2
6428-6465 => -0.3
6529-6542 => 0.3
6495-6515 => 0.2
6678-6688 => 0.1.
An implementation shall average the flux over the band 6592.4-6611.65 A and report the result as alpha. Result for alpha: 38.2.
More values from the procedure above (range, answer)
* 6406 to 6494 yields 37.9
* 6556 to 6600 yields 49.8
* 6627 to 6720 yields 38.6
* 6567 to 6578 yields 46.6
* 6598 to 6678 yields 37.3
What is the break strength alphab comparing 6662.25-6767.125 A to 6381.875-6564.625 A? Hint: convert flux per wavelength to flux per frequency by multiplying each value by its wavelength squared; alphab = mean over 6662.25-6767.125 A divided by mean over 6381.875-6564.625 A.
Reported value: 1.1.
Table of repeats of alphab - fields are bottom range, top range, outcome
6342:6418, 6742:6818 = 1.14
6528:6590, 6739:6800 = 0.83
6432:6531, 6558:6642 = 1.16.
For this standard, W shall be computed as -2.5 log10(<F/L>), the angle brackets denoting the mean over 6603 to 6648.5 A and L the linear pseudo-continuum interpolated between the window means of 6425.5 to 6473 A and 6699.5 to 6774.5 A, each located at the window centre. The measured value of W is 0.10 mag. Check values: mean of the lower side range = 38.2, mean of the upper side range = 41.7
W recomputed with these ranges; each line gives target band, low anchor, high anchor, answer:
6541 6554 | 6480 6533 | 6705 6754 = -0.12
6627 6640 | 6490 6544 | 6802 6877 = 0.07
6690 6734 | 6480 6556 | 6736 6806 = -0.10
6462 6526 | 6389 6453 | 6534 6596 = 0.11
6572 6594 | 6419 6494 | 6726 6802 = -0.24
